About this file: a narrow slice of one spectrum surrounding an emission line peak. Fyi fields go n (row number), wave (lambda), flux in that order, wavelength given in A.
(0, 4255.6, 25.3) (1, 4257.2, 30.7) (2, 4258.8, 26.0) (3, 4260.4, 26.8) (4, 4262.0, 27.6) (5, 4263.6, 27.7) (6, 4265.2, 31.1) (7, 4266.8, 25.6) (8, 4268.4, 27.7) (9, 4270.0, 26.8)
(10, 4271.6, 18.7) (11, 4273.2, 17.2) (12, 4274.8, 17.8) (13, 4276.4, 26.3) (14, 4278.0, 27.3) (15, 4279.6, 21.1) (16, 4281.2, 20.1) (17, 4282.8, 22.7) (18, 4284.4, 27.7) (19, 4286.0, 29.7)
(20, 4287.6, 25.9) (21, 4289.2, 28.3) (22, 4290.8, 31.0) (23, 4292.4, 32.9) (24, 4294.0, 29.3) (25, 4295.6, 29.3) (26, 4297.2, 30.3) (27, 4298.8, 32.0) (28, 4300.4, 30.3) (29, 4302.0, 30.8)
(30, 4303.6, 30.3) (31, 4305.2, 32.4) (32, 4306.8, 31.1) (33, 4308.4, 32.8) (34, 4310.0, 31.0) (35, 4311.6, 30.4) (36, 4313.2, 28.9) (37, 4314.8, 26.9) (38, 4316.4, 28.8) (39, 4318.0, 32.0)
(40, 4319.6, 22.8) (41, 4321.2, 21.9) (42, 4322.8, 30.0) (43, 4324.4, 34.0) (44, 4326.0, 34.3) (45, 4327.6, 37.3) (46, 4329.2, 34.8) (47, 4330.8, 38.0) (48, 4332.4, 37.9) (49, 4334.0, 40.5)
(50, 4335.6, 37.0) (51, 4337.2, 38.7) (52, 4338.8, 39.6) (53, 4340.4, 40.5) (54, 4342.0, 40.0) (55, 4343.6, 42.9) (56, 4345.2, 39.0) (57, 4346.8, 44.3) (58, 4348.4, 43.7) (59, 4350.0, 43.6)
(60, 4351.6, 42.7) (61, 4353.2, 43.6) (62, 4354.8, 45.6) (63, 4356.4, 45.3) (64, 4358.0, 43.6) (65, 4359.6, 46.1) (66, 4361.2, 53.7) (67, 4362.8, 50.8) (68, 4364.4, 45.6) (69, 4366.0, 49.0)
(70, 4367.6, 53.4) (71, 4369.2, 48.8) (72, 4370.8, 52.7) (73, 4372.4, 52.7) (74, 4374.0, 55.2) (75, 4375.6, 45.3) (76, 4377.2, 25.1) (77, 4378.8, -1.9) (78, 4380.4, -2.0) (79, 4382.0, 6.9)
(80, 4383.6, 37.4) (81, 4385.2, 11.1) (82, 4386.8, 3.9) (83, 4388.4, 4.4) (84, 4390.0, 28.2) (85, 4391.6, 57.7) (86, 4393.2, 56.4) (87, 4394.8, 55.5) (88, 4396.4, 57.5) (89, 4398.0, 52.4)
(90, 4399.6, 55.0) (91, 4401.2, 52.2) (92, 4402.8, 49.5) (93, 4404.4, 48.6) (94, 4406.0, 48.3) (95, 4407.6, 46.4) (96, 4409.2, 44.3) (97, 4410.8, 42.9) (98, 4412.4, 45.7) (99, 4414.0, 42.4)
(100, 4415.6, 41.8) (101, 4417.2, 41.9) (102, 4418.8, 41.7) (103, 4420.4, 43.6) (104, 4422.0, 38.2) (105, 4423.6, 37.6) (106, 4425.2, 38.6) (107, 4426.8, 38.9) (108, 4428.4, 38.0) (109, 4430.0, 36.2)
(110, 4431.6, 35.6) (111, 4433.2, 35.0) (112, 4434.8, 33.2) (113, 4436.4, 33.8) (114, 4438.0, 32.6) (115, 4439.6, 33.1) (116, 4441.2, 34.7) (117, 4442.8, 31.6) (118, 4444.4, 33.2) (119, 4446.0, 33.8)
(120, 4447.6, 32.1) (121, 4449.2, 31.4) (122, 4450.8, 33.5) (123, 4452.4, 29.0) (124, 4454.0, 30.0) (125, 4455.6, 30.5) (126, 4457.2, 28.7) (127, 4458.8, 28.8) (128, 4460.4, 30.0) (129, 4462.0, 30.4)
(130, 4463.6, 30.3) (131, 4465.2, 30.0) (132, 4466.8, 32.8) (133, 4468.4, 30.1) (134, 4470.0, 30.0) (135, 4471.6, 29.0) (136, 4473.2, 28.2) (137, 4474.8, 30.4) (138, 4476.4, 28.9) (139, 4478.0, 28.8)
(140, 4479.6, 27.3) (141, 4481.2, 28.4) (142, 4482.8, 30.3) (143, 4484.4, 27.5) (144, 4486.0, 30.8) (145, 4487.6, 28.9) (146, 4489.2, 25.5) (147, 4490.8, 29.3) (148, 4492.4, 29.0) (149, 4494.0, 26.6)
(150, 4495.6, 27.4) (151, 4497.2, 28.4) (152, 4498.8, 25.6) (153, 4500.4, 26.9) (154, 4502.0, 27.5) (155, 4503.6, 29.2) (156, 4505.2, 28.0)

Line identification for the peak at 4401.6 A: C IV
